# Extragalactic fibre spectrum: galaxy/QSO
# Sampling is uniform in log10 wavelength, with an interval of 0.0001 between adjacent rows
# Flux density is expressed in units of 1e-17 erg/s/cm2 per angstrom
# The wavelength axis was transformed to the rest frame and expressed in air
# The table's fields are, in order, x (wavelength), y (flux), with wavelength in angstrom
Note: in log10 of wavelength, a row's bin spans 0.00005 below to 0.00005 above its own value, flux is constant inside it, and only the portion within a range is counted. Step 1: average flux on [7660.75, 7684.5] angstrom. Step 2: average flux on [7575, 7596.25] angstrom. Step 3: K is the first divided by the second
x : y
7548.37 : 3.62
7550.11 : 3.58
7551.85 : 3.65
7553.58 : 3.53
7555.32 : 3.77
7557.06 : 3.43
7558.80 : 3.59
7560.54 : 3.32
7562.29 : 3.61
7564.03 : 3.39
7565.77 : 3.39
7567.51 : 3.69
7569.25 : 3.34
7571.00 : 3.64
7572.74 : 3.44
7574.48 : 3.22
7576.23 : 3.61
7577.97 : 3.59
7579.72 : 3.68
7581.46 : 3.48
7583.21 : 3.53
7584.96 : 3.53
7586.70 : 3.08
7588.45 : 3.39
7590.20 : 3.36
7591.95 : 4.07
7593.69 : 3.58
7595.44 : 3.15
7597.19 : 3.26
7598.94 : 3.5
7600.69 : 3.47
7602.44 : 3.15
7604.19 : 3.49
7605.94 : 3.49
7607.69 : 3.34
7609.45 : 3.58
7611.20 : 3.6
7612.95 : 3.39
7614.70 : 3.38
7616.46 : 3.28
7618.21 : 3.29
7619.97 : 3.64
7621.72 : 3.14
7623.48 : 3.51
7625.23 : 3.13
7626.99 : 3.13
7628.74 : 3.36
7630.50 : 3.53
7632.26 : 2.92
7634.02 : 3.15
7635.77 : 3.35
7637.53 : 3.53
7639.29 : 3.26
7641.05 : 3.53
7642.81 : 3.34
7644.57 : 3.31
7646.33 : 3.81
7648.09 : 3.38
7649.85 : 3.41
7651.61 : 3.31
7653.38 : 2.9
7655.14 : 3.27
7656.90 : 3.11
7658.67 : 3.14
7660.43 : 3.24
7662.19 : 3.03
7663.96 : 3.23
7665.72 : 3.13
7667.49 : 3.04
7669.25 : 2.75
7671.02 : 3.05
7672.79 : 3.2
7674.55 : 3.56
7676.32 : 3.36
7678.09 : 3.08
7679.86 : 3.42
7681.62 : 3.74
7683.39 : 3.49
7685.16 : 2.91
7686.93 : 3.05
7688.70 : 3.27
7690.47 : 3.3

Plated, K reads 0.92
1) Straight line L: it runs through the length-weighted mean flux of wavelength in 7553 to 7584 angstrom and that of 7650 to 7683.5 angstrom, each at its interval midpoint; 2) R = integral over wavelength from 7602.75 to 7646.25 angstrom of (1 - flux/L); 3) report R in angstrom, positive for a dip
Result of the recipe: -0.3 angstrom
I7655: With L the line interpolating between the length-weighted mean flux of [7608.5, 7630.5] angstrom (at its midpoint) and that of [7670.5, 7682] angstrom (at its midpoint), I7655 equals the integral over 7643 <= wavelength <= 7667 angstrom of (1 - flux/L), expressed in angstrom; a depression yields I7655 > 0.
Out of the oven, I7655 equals 0.7 angstrom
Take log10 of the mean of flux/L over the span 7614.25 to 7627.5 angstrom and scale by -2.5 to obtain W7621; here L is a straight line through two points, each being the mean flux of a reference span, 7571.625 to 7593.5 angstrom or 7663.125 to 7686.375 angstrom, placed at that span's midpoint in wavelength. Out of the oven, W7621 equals 0.02 mag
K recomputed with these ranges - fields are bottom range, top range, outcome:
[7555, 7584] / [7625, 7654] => 0.95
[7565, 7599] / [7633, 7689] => 0.94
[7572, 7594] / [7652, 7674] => 0.89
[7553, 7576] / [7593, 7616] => 0.98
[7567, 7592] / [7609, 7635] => 0.96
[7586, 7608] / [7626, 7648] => 0.98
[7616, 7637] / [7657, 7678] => 0.96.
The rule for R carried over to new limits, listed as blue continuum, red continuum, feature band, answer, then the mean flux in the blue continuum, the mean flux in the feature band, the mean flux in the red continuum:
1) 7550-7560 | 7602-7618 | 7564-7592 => 0.25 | 3.59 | 3.48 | 3.41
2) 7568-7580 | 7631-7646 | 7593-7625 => 0.07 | 3.5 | 3.4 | 3.32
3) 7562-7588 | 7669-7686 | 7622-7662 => 0.62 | 3.48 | 3.29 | 3.28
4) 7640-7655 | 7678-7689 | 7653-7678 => 1.39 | 3.37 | 3.15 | 3.3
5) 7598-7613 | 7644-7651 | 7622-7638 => 0.87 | 3.45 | 3.28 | 3.48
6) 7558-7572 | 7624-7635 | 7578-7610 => -0.80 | 3.49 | 3.45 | 3.22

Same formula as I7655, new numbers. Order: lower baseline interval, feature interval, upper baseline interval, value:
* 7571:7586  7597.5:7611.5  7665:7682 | 0.0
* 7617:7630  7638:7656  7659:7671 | -1.0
